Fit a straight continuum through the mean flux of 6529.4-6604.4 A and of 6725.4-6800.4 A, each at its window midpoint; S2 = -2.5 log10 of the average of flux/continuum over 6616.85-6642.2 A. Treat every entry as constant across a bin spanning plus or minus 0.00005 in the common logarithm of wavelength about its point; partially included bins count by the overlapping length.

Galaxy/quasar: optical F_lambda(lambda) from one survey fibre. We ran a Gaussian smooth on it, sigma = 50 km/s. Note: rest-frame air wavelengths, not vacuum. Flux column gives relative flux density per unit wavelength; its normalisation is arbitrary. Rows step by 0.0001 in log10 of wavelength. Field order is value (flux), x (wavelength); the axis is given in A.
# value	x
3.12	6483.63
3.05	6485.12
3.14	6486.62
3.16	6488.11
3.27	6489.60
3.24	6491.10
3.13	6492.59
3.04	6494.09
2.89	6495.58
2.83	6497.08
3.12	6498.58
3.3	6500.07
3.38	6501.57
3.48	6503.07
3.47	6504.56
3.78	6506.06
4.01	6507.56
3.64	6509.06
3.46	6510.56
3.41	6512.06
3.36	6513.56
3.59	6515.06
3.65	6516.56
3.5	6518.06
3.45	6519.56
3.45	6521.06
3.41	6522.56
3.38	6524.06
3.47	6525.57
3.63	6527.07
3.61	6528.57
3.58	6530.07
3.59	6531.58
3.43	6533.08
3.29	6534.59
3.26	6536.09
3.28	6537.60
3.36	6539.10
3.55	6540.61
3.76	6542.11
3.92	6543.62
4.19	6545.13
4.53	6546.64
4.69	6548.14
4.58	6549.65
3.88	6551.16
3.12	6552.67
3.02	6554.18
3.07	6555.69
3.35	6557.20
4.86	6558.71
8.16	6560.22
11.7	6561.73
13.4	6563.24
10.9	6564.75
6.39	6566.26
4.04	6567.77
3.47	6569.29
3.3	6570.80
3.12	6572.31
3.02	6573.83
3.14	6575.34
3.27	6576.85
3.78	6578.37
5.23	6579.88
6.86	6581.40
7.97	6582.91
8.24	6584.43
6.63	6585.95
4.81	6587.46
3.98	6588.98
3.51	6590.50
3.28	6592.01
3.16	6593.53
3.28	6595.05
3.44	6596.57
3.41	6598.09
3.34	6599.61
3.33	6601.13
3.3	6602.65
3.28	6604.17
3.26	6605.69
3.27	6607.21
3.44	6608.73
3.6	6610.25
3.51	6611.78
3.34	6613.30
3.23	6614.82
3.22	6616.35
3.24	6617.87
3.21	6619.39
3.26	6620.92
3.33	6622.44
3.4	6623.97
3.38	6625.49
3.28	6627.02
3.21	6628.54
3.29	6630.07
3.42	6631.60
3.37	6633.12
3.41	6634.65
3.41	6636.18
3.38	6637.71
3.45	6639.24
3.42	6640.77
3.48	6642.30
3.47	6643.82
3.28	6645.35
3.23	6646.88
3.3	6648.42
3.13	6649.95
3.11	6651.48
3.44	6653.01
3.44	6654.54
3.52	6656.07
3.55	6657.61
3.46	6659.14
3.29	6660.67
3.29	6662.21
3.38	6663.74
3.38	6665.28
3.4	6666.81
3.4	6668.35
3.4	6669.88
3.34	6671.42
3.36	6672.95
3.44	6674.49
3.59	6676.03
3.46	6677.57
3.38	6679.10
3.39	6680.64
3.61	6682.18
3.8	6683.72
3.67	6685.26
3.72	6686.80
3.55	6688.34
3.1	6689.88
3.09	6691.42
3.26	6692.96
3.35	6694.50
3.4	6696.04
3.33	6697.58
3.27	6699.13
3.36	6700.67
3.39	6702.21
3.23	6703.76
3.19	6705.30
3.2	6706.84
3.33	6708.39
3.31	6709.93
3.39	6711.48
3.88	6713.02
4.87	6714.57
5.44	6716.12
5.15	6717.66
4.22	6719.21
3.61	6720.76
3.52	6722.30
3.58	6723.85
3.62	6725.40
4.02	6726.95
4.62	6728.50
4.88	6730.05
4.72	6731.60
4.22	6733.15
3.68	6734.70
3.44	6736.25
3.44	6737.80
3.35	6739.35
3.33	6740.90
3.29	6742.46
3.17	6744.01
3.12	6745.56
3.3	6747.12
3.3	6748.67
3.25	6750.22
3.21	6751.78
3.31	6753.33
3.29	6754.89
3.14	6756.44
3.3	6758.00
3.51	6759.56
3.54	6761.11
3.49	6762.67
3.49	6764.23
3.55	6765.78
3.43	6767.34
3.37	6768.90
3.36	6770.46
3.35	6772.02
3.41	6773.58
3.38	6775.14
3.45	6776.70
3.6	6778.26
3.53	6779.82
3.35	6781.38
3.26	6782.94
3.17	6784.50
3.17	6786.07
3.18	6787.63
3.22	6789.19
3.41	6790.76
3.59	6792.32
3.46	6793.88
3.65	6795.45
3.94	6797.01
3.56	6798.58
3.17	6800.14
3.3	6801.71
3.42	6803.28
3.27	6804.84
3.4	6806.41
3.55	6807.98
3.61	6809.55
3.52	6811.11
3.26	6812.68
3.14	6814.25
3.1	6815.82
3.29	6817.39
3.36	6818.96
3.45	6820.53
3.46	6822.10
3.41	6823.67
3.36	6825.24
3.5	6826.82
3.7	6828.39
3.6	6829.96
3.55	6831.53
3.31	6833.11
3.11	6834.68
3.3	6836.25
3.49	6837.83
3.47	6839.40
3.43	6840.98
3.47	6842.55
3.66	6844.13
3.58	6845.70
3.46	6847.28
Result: 0.26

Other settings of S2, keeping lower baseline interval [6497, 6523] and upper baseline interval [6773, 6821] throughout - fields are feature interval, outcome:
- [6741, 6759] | 0.05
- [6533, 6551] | -0.11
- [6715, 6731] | -0.25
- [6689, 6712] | 0.05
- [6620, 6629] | 0.04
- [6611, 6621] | 0.05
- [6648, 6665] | 0.02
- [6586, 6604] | -0.06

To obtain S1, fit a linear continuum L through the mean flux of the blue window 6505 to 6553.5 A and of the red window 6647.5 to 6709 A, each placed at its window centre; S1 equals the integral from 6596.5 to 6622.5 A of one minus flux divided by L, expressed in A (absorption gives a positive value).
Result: 1.3 A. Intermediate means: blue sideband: 3.65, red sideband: 3.38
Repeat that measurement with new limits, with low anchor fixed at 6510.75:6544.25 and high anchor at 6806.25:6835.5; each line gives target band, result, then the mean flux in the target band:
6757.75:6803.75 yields -0.1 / 3.42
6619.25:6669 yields 1.4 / 3.36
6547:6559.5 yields -1.3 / 3.86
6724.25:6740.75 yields -2.6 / 3.96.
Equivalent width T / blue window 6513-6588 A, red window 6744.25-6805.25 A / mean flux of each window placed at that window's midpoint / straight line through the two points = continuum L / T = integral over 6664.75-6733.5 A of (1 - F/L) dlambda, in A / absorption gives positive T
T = 1.9 A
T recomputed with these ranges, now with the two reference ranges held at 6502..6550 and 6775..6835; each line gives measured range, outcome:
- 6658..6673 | 0.63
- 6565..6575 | -1.69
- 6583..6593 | -4.56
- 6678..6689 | -0.24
